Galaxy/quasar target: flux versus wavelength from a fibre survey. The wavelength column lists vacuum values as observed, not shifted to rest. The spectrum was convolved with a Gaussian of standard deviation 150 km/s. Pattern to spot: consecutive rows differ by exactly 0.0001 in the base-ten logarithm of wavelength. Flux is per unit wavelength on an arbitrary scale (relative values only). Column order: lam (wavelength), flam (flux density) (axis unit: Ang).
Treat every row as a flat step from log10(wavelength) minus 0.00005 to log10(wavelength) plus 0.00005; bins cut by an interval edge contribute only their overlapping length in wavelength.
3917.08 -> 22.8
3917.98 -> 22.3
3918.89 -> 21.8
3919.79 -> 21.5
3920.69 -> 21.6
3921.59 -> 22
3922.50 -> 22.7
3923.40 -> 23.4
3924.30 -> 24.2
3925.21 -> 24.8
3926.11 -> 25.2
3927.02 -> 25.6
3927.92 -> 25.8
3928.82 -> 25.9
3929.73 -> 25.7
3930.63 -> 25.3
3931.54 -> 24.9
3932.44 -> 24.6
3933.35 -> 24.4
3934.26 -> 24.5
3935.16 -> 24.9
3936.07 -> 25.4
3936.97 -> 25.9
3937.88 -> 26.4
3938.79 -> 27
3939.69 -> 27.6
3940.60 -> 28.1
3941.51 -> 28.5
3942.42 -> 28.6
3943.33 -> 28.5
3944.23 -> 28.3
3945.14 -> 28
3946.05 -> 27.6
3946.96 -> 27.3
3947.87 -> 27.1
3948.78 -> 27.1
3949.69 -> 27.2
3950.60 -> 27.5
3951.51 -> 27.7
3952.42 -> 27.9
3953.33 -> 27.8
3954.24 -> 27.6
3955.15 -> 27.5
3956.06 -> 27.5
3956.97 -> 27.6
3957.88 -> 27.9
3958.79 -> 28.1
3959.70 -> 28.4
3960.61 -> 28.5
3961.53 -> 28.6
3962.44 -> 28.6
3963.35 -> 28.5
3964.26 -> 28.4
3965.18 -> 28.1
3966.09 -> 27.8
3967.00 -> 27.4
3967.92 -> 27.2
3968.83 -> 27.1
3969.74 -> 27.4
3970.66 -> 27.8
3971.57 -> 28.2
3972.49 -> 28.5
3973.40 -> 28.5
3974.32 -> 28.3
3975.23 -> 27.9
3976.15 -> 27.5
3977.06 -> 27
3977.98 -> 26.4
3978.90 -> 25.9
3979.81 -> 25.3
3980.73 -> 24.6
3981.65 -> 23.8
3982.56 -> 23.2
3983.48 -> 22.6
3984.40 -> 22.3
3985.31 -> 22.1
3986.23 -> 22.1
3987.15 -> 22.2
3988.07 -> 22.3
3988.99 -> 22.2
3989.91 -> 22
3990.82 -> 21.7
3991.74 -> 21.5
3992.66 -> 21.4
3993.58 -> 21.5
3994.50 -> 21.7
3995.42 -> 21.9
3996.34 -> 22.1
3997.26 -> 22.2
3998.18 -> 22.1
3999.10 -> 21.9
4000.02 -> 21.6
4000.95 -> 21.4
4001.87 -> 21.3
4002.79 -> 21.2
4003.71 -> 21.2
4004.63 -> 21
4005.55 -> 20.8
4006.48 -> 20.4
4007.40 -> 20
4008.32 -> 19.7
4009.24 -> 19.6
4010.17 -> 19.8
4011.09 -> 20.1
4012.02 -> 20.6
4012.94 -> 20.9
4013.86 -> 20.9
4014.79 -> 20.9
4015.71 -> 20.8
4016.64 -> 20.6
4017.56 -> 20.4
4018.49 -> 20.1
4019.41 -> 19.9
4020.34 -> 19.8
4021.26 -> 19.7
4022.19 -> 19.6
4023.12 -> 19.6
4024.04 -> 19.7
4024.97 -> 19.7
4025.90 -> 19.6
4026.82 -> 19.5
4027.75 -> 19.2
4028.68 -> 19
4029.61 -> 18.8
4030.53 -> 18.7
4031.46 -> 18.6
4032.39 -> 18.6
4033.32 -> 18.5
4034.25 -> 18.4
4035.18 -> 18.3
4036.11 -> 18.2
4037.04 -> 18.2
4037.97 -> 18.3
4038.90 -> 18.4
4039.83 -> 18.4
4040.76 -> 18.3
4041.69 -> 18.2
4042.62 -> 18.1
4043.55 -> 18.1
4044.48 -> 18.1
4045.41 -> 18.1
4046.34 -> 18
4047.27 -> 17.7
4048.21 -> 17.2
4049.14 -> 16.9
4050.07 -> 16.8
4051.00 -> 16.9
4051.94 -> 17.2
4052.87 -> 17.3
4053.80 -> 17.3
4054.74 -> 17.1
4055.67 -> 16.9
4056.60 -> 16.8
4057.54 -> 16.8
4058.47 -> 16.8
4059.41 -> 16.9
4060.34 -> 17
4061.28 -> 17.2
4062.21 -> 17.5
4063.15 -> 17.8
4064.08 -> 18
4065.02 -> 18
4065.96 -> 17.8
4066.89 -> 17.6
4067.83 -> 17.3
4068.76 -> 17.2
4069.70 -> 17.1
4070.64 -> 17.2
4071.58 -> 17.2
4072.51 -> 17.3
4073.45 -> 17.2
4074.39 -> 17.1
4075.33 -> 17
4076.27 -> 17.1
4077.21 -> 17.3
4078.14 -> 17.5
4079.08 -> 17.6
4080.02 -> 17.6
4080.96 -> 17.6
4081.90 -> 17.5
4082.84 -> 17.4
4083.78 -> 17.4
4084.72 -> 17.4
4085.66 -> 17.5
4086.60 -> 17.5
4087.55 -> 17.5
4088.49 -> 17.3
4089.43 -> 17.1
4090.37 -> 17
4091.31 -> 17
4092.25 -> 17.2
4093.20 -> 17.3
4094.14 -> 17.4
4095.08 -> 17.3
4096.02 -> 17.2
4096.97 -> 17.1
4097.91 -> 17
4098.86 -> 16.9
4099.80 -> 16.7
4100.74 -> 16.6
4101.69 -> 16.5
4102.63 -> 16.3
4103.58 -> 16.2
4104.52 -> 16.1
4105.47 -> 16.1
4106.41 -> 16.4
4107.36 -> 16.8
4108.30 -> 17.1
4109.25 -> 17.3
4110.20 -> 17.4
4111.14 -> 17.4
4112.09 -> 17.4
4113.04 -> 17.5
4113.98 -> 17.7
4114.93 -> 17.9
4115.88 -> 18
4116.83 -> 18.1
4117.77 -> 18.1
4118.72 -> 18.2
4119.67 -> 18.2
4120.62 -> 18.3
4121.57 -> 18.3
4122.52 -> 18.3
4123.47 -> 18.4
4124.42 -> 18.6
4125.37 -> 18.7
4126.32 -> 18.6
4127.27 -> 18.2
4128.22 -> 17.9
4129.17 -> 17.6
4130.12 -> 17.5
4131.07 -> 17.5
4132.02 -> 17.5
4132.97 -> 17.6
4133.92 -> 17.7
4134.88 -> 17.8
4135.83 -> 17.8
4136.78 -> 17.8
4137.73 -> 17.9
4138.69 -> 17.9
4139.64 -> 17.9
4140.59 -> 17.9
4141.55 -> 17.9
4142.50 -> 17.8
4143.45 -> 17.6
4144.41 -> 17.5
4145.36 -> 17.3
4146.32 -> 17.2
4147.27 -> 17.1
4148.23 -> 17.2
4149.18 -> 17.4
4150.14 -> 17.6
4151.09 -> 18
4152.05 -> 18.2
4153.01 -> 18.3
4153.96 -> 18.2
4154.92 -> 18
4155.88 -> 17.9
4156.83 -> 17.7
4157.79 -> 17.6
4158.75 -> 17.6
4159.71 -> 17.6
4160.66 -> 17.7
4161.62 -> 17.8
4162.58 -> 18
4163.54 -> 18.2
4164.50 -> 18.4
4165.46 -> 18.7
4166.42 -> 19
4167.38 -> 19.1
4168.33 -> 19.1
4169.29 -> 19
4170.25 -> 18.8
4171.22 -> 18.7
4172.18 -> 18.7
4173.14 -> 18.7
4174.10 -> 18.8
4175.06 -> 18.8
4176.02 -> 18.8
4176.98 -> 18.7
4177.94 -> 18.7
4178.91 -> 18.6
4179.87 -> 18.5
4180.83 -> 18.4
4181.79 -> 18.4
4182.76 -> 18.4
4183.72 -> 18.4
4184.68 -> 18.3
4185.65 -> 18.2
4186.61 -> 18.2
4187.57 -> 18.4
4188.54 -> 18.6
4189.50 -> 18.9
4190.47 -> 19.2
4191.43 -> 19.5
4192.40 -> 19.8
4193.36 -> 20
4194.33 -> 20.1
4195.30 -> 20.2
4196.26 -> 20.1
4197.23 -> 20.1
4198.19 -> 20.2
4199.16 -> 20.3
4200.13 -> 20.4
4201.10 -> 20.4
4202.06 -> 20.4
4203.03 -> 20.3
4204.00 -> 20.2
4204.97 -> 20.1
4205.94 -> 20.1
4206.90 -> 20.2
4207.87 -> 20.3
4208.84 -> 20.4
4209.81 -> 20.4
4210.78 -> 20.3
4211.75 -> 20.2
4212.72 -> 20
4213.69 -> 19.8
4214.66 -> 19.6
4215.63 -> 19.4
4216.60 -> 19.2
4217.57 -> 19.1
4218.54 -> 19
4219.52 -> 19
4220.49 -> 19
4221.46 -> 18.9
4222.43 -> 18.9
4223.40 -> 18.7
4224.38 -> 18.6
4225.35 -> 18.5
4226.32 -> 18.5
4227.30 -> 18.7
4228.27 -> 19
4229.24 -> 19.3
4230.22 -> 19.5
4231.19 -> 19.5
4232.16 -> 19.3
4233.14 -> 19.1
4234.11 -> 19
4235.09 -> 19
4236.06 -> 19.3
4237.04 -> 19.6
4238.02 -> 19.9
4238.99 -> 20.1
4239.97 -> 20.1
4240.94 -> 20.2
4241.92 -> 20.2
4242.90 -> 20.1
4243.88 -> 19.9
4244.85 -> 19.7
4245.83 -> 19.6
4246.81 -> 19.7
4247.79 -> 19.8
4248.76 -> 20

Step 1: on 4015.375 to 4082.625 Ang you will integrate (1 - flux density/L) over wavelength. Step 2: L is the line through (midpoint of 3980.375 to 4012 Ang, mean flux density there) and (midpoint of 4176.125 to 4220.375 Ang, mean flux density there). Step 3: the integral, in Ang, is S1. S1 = 9.54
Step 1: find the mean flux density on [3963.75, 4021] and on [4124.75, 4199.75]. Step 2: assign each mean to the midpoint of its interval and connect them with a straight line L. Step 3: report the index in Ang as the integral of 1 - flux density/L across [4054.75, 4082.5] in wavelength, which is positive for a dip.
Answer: 4.87 Ang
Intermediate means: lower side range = 23.1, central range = 17.3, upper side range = 18.4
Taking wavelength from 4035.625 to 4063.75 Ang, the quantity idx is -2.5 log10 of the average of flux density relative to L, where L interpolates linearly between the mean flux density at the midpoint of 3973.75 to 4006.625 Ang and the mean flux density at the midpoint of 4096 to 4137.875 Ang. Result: 0.16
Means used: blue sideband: 22.9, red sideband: 17.5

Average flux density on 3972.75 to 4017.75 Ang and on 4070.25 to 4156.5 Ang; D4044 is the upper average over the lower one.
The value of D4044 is 0.78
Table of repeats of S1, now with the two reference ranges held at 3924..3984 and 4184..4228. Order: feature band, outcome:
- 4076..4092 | 3.96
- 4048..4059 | 3.20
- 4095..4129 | 7.29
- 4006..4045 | 8.58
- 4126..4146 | 3.52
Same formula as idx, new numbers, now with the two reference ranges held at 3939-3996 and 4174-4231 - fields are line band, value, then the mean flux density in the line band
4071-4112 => 0.30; 17.1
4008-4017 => 0.22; 20.4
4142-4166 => 0.17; 17.8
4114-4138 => 0.20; 18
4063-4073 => 0.31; 17.5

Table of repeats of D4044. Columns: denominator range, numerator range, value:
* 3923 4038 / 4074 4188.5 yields 0.75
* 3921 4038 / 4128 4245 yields 0.79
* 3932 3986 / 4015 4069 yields 0.68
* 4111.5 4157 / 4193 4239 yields 1.10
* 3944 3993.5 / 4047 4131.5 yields 0.66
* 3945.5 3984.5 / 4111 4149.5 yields 0.66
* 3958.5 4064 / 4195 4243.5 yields 0.92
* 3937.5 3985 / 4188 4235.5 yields 0.72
